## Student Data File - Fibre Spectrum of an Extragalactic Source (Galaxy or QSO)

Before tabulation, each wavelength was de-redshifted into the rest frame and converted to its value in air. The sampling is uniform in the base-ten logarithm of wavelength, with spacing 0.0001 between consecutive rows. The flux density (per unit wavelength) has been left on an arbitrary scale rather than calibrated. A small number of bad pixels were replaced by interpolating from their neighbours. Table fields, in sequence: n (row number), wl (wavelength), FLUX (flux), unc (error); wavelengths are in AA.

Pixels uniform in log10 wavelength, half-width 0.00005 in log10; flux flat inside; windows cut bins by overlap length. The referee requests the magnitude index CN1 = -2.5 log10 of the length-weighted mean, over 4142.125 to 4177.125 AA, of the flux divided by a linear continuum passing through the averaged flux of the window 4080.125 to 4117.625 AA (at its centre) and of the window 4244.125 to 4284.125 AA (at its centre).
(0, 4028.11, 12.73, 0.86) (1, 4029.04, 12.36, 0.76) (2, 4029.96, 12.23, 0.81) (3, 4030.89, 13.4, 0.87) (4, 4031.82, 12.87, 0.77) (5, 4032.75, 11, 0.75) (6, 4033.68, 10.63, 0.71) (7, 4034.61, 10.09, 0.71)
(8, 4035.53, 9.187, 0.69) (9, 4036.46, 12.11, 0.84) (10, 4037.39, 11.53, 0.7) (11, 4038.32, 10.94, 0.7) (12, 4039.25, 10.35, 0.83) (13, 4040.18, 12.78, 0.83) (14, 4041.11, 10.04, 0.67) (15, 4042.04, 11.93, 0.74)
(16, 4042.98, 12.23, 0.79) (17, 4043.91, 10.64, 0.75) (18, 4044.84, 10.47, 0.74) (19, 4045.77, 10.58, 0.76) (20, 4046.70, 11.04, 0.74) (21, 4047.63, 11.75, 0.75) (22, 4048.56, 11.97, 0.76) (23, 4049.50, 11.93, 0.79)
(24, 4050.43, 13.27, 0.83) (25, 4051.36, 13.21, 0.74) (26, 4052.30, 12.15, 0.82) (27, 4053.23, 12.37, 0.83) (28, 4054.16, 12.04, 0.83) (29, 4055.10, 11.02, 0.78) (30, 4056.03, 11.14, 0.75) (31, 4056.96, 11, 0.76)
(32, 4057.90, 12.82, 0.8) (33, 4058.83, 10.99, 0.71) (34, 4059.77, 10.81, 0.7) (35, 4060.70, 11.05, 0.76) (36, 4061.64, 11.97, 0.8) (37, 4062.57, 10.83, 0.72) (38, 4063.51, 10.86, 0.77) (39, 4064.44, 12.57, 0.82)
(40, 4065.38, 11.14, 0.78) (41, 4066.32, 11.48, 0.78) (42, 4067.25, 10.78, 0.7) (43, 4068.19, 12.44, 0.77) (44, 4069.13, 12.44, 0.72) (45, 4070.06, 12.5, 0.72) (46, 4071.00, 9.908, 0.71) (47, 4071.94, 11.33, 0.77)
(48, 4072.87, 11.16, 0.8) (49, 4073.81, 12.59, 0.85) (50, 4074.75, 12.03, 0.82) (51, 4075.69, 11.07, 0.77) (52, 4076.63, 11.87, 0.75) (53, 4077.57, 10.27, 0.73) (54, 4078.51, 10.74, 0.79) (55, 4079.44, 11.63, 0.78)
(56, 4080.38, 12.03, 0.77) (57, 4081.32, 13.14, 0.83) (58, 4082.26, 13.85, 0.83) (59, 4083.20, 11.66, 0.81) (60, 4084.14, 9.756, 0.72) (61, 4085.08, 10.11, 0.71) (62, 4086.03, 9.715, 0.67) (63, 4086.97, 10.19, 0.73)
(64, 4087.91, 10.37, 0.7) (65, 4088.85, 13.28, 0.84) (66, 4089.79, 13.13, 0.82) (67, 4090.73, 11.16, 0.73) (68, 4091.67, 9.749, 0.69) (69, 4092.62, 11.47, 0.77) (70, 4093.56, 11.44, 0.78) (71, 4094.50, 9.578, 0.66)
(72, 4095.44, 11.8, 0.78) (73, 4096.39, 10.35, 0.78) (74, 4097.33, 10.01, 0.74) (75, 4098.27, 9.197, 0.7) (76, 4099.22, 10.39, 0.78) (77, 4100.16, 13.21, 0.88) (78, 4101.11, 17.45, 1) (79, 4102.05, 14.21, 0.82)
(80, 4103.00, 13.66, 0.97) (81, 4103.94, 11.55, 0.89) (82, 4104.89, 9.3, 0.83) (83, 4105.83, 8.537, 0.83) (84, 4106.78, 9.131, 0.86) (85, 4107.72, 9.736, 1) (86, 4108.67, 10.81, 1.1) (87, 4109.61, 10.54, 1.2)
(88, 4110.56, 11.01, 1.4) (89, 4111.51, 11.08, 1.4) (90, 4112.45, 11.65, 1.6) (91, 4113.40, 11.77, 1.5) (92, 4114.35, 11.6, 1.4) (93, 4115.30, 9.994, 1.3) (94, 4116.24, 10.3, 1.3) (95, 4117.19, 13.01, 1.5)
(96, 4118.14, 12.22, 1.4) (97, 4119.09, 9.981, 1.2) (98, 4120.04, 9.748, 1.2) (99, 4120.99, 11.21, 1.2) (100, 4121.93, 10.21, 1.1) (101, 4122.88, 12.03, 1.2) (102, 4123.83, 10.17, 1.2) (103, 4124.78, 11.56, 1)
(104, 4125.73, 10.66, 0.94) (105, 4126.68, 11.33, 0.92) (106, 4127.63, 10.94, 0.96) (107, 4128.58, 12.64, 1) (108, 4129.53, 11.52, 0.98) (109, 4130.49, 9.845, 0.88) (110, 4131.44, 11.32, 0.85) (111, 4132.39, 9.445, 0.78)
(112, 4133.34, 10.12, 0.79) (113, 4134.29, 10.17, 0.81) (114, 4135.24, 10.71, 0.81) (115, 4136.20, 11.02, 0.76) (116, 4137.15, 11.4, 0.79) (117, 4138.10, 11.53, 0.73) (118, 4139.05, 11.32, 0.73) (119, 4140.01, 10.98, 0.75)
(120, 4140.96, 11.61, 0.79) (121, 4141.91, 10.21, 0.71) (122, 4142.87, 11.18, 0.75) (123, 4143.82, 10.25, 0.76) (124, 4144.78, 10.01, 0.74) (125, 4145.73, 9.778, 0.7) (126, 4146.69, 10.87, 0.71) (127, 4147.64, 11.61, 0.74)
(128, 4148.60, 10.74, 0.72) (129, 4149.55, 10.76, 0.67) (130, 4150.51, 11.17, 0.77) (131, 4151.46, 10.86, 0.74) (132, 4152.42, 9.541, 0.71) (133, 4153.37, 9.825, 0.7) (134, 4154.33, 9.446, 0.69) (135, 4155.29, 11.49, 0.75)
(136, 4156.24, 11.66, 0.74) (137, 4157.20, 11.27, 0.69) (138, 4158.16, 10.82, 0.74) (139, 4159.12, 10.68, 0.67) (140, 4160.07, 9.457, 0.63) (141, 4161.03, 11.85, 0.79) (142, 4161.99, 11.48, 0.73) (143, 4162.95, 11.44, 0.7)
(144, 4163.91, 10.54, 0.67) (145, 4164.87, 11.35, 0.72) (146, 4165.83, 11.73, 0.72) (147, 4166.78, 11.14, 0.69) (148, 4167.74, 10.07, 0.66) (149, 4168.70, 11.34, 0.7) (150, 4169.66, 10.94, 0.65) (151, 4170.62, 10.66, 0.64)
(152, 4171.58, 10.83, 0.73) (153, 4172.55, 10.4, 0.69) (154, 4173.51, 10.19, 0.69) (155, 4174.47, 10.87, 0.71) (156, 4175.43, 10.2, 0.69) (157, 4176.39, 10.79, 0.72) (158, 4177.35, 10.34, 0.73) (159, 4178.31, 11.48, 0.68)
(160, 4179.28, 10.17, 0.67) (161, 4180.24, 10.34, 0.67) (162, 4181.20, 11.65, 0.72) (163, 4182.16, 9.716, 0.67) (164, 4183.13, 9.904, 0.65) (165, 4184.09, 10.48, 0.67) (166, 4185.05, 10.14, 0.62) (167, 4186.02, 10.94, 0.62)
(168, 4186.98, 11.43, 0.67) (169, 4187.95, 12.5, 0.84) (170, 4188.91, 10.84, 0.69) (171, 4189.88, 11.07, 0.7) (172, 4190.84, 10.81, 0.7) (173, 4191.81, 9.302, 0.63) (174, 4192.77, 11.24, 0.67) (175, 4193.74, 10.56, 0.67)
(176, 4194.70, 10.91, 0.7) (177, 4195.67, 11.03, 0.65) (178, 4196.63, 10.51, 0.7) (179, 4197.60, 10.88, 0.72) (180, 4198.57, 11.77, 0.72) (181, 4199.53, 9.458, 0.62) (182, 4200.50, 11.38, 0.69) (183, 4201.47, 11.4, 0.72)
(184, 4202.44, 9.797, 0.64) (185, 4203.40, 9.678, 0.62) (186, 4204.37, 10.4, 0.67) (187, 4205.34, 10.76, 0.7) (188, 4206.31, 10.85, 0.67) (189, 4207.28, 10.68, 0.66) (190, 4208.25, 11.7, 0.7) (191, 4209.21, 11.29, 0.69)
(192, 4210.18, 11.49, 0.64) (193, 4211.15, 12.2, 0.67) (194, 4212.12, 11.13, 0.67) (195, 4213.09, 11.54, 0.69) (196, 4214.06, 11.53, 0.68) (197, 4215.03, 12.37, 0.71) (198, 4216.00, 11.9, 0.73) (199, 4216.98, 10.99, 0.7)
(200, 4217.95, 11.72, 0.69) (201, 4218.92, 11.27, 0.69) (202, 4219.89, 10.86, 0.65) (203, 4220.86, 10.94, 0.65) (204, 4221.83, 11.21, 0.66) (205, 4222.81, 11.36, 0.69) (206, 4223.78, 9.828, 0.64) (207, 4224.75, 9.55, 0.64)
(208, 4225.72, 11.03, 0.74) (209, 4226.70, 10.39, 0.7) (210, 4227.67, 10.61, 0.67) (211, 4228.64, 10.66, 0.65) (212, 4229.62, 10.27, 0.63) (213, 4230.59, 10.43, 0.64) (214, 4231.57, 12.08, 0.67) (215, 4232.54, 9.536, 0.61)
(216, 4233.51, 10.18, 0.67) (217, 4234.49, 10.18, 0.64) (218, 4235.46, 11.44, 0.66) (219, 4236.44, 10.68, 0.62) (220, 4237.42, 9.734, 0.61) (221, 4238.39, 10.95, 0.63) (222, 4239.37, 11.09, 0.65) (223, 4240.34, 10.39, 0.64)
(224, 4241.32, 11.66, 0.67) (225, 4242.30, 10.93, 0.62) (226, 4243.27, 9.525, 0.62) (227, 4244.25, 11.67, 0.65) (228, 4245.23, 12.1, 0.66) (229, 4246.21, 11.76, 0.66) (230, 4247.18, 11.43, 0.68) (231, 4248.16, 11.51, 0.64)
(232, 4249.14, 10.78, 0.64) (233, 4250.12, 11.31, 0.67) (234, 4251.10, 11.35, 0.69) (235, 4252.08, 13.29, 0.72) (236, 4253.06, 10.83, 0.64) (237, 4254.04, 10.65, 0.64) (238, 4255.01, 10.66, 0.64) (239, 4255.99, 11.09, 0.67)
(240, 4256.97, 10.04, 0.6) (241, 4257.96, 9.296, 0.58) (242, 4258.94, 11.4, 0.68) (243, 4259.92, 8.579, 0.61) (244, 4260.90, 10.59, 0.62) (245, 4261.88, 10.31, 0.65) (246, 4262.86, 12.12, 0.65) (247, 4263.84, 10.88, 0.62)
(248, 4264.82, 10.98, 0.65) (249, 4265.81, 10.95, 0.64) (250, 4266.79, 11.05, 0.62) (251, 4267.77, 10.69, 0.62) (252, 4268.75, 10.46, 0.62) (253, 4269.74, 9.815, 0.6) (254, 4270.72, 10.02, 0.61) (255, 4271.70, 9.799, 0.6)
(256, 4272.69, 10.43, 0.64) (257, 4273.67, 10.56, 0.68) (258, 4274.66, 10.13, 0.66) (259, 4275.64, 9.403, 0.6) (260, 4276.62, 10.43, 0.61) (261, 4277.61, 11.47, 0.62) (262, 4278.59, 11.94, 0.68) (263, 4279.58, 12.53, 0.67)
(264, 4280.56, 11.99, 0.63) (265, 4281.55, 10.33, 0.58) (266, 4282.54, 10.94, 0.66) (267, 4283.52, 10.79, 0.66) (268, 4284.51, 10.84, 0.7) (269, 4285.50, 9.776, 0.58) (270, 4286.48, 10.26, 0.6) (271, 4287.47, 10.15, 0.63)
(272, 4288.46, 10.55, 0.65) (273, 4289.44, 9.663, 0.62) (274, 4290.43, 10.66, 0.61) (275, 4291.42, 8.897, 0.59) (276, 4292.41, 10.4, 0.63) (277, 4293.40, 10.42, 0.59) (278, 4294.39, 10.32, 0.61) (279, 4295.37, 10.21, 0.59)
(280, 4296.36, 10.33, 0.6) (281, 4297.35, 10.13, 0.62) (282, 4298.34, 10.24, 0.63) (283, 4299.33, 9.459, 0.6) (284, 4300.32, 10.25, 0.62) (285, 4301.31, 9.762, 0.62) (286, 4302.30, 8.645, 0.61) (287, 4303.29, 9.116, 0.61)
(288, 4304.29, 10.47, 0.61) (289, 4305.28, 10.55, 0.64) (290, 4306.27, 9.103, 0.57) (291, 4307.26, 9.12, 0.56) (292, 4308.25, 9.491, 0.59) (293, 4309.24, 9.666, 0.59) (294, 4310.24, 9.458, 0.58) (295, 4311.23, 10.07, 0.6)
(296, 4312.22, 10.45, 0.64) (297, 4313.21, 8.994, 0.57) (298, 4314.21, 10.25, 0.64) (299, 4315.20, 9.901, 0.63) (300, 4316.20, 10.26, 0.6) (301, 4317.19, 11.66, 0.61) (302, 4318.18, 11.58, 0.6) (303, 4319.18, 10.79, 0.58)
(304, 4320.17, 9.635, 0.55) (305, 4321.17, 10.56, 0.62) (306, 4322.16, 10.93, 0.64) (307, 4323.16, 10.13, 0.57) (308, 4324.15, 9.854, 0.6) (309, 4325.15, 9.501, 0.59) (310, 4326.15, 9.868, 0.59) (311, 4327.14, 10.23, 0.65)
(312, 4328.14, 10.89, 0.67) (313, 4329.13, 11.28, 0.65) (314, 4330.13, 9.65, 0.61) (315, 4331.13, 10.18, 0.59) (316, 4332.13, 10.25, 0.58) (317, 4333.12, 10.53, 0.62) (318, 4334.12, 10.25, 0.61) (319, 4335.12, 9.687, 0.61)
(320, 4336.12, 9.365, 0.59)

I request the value 0.037 mag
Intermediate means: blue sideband 11.3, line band 10.7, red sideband 10.9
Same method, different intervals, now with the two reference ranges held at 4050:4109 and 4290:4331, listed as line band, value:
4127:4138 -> 0.03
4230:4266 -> -0.04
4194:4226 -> -0.03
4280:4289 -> -0.04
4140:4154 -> 0.04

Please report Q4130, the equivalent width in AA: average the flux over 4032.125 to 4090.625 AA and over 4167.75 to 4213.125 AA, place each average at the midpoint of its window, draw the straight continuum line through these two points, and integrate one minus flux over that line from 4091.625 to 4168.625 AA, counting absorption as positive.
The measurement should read 1.0 AA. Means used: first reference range 11.5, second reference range 10.8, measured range 11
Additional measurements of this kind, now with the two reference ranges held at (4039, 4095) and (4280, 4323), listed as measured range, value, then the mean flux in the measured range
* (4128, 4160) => 0.8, 10.8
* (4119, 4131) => 0.2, 10.9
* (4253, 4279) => -0.4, 10.5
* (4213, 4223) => -0.7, 11.4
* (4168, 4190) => 0.2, 10.7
